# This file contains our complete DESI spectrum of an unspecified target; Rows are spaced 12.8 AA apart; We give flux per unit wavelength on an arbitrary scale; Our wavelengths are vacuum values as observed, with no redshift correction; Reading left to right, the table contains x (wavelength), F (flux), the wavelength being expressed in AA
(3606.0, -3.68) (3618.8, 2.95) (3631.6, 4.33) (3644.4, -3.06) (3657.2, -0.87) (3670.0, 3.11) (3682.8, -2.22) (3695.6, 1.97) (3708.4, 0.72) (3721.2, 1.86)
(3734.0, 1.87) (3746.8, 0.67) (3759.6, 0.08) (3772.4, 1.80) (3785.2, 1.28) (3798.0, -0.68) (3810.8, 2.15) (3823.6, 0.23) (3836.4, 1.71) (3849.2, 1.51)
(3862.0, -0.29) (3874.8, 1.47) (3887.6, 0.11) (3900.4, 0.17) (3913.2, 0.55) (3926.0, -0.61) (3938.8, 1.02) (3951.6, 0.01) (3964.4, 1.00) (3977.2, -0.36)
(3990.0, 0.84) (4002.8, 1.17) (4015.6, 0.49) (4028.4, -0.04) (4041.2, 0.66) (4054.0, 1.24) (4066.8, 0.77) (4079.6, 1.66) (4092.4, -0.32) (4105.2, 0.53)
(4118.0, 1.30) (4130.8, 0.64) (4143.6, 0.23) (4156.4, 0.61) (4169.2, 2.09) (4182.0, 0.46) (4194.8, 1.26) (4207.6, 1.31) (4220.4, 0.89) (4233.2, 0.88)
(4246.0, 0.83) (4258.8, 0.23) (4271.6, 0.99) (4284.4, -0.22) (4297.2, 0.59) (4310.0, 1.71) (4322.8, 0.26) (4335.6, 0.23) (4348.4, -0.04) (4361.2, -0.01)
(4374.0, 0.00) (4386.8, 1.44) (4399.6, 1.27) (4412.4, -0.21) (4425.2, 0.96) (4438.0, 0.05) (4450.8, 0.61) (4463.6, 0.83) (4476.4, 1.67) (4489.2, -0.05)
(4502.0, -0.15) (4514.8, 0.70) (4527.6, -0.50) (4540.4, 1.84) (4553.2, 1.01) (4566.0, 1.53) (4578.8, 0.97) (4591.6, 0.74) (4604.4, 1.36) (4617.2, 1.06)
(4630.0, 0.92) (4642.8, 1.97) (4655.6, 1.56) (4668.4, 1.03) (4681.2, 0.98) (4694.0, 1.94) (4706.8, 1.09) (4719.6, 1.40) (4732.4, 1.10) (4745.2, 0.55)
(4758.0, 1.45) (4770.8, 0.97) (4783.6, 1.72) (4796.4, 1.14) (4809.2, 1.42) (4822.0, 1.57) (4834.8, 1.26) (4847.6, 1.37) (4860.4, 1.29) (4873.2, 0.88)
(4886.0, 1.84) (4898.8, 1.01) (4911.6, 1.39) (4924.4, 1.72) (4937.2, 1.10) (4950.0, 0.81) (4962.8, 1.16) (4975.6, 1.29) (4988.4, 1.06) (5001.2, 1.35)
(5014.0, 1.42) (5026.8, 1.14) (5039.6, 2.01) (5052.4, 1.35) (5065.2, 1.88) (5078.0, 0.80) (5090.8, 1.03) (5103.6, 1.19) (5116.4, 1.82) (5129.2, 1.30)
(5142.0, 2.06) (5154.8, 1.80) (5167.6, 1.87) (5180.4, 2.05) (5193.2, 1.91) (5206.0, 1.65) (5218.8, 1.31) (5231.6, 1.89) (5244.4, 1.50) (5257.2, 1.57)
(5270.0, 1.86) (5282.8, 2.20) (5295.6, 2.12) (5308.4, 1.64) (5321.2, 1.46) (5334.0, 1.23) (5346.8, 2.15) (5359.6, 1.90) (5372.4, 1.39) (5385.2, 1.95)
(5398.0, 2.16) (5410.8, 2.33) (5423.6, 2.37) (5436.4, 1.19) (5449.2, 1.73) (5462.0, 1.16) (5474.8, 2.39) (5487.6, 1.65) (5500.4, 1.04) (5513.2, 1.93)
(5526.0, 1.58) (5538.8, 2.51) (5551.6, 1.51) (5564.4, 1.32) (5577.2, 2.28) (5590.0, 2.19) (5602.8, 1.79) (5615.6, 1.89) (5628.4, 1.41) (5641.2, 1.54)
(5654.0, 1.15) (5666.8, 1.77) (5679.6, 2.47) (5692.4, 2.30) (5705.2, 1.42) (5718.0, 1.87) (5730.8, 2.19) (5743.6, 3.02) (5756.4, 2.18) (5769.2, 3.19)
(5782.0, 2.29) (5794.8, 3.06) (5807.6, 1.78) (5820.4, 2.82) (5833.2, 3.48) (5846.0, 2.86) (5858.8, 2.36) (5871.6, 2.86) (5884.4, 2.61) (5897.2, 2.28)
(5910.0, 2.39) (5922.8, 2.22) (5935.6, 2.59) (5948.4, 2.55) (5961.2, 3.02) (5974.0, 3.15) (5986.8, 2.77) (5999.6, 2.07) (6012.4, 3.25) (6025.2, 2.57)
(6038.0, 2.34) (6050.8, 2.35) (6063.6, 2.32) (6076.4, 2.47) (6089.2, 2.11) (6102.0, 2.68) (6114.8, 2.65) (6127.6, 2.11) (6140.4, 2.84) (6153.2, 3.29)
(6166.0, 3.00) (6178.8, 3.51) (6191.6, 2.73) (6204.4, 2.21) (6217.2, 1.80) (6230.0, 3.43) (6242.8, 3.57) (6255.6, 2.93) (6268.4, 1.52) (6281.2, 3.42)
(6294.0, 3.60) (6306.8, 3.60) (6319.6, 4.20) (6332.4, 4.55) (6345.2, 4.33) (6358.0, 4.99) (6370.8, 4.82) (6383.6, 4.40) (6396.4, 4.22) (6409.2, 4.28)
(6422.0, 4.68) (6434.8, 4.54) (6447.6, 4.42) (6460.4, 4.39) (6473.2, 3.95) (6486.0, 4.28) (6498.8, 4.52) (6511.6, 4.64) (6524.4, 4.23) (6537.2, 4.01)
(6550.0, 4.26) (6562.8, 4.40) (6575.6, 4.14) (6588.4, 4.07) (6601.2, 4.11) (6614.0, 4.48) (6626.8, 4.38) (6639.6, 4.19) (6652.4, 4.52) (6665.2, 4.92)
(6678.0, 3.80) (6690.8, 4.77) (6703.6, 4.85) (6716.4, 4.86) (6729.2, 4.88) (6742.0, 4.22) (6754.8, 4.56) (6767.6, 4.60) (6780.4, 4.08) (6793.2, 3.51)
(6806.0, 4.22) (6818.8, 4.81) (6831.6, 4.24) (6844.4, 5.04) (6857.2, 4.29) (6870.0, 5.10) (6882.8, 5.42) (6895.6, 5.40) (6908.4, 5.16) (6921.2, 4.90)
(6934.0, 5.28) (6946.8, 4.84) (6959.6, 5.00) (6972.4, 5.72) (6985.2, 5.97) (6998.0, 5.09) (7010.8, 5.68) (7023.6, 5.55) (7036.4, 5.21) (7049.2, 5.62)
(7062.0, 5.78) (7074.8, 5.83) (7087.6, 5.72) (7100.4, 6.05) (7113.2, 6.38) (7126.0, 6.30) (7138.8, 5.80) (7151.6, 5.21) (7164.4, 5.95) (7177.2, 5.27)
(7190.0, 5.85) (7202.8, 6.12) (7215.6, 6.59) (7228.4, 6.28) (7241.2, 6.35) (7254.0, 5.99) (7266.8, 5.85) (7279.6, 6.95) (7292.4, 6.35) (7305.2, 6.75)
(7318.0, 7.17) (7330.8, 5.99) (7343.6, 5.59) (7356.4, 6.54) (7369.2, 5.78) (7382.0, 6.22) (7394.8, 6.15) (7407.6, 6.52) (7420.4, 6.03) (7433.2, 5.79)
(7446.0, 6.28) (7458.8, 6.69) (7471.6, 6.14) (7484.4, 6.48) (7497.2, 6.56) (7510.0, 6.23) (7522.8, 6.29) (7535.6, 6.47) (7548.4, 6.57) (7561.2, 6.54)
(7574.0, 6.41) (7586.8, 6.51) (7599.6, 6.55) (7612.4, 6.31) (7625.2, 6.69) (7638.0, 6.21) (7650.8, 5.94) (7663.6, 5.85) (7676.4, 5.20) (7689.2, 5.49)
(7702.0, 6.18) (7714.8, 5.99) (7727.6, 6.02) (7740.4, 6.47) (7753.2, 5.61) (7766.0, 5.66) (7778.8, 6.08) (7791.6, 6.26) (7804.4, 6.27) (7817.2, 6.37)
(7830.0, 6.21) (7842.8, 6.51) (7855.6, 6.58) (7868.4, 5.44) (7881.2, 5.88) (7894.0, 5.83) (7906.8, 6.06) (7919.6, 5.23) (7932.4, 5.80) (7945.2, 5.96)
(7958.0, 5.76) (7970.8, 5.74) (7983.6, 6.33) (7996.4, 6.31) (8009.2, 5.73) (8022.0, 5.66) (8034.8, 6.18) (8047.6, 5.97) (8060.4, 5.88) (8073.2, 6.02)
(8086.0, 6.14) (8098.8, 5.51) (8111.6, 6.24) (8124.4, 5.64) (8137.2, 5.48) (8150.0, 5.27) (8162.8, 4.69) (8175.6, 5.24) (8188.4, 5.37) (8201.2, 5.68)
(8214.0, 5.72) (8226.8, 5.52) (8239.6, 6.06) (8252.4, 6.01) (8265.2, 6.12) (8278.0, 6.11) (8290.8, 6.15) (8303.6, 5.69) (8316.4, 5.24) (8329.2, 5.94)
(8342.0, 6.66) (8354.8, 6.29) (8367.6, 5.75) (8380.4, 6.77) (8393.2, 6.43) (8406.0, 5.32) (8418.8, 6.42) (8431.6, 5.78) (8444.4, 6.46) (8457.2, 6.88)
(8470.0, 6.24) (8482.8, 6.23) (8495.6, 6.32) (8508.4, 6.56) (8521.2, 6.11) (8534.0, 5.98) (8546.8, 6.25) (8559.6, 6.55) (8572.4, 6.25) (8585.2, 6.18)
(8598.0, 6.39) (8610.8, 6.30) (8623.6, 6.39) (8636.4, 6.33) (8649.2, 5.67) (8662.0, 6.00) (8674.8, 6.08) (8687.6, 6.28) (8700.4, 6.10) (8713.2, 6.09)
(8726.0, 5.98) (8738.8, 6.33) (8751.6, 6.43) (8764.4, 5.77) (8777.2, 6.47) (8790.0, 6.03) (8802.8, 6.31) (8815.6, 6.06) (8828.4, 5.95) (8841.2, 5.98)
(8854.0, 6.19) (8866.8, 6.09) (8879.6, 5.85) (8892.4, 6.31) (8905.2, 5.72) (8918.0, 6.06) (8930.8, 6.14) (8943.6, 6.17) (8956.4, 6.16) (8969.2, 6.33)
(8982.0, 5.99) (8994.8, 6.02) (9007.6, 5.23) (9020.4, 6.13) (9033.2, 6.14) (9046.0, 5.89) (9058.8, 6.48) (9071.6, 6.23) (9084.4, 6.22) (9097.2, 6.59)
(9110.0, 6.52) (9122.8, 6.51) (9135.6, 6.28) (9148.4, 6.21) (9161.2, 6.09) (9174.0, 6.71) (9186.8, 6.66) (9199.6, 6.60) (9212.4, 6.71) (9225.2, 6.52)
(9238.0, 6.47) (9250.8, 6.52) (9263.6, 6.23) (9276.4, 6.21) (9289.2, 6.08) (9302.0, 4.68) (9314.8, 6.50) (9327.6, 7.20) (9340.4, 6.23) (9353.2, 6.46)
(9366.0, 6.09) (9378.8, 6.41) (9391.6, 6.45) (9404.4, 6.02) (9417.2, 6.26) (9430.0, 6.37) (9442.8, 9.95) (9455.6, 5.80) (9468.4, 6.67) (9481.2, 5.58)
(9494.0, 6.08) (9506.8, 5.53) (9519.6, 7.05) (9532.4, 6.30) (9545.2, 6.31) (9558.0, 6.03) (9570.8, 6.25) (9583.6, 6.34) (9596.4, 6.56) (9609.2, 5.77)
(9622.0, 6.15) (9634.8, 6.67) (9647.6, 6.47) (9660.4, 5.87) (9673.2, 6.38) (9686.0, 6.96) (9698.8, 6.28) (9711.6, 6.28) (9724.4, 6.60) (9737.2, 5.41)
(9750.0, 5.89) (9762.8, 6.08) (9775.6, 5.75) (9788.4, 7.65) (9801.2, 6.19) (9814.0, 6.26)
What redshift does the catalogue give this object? 0.579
